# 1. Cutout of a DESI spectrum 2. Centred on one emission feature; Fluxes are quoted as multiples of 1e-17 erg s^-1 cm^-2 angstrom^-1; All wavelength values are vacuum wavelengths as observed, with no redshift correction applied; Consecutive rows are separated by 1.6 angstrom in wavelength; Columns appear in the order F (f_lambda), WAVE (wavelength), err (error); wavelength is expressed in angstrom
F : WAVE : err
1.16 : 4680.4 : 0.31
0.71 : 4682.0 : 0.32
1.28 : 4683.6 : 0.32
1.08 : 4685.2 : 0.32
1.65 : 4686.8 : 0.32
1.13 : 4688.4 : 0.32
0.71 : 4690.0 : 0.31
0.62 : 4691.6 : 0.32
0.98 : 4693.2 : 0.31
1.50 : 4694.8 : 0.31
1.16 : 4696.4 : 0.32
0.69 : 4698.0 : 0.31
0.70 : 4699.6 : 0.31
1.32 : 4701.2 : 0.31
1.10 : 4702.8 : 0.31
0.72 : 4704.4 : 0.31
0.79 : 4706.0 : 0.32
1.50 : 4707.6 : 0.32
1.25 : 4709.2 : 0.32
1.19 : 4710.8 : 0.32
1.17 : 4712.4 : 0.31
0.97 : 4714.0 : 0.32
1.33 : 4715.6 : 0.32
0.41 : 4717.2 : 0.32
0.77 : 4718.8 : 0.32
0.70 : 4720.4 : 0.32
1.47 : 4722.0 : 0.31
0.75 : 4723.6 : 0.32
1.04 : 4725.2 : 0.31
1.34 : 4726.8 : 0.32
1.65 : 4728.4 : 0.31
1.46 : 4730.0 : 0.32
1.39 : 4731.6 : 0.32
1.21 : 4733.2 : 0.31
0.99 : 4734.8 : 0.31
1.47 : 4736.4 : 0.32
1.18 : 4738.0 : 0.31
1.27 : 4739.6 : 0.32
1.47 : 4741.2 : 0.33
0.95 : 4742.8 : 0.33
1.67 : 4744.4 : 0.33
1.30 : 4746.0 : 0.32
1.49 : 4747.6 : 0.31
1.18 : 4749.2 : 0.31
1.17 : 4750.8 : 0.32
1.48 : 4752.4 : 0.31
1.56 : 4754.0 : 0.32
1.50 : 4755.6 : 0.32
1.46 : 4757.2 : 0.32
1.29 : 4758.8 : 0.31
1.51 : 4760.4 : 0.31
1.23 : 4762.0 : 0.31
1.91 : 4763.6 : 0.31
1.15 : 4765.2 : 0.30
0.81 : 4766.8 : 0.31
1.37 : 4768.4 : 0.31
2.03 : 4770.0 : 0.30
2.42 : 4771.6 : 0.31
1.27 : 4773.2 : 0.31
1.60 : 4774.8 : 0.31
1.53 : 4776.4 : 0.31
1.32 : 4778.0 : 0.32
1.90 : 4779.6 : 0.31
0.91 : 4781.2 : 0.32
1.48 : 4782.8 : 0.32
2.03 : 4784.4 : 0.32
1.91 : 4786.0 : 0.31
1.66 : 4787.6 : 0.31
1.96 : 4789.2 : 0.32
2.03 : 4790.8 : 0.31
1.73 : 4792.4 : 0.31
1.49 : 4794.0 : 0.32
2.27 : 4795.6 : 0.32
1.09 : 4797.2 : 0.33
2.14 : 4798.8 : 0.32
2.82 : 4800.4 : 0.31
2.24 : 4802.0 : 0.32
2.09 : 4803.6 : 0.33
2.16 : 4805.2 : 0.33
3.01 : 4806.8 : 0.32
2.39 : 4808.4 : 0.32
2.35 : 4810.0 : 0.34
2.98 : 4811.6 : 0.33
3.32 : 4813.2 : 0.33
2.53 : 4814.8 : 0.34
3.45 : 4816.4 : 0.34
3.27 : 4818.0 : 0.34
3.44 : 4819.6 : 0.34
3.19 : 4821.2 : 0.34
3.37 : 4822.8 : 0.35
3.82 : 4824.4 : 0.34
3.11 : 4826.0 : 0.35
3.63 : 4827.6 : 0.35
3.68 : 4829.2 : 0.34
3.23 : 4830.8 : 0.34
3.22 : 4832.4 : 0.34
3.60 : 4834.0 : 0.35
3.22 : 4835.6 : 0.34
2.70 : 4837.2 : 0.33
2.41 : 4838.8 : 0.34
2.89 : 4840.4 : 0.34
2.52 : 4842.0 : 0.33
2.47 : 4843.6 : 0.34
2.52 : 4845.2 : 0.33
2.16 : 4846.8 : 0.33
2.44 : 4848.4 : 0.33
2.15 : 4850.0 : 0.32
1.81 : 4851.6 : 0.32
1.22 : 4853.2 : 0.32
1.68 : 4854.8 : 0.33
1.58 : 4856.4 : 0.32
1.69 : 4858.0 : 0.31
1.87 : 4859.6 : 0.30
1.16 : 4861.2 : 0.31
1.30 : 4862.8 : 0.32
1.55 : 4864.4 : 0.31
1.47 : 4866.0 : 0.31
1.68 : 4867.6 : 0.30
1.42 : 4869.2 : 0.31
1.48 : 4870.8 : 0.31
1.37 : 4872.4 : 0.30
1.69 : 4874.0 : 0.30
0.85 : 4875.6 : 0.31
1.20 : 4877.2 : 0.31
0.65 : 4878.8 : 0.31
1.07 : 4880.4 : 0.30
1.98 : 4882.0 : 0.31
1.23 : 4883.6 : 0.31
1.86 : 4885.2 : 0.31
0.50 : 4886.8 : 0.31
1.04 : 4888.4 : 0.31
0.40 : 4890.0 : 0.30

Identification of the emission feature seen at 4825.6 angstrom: C IV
